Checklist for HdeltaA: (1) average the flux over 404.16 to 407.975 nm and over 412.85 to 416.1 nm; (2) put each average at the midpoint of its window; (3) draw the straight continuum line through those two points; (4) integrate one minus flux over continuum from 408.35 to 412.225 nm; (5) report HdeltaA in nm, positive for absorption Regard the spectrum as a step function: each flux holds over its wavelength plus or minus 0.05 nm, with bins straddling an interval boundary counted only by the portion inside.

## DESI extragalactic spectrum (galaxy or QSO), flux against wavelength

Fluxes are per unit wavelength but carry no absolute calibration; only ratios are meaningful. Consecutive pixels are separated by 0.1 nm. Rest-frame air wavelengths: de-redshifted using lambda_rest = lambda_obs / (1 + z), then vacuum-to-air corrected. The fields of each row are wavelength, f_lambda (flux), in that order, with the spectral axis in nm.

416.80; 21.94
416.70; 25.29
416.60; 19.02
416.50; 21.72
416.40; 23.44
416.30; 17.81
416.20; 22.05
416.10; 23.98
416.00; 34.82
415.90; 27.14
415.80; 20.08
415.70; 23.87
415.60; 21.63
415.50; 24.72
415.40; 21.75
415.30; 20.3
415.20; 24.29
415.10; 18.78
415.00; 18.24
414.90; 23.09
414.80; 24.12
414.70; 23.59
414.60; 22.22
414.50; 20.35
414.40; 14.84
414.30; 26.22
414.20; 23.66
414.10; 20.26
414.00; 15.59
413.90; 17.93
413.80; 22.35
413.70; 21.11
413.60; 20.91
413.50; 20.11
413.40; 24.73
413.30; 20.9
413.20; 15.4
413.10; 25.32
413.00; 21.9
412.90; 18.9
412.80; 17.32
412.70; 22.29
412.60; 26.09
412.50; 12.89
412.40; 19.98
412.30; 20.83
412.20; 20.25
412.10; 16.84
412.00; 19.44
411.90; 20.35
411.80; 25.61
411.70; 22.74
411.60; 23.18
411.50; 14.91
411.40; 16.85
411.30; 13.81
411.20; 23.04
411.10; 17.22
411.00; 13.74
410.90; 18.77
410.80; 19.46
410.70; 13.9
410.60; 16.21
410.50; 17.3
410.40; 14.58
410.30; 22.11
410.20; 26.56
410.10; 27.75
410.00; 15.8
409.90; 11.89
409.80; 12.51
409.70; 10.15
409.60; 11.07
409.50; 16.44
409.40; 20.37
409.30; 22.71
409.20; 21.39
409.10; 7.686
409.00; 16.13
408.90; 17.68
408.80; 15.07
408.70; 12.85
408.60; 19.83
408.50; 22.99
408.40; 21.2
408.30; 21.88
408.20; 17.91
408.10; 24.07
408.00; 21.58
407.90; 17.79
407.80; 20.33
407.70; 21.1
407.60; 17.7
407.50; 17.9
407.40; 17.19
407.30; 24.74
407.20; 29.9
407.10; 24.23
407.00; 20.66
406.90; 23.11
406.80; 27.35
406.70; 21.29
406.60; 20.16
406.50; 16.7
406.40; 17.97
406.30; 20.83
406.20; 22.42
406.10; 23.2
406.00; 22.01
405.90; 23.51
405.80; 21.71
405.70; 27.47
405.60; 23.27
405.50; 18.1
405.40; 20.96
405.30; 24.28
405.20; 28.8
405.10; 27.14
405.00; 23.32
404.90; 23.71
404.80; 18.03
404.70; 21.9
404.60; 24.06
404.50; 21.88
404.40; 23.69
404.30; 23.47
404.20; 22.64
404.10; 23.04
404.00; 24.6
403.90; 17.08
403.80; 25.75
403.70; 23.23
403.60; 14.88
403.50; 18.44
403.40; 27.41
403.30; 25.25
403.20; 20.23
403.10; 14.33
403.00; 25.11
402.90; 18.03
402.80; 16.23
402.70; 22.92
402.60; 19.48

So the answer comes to 0.72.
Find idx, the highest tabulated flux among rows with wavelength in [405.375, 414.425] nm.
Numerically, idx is 29.9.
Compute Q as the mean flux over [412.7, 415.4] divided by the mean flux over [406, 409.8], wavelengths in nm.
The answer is 1.07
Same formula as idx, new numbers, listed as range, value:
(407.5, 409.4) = 24.07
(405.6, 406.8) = 27.47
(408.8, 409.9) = 22.71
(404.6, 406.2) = 28.8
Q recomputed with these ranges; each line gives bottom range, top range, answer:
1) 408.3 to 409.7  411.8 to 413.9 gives 1.19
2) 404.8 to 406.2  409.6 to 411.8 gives 0.76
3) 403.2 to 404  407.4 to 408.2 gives 0.91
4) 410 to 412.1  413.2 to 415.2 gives 1.09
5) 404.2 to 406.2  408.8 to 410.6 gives 0.74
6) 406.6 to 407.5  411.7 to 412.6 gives 0.87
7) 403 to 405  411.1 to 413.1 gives 0.91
